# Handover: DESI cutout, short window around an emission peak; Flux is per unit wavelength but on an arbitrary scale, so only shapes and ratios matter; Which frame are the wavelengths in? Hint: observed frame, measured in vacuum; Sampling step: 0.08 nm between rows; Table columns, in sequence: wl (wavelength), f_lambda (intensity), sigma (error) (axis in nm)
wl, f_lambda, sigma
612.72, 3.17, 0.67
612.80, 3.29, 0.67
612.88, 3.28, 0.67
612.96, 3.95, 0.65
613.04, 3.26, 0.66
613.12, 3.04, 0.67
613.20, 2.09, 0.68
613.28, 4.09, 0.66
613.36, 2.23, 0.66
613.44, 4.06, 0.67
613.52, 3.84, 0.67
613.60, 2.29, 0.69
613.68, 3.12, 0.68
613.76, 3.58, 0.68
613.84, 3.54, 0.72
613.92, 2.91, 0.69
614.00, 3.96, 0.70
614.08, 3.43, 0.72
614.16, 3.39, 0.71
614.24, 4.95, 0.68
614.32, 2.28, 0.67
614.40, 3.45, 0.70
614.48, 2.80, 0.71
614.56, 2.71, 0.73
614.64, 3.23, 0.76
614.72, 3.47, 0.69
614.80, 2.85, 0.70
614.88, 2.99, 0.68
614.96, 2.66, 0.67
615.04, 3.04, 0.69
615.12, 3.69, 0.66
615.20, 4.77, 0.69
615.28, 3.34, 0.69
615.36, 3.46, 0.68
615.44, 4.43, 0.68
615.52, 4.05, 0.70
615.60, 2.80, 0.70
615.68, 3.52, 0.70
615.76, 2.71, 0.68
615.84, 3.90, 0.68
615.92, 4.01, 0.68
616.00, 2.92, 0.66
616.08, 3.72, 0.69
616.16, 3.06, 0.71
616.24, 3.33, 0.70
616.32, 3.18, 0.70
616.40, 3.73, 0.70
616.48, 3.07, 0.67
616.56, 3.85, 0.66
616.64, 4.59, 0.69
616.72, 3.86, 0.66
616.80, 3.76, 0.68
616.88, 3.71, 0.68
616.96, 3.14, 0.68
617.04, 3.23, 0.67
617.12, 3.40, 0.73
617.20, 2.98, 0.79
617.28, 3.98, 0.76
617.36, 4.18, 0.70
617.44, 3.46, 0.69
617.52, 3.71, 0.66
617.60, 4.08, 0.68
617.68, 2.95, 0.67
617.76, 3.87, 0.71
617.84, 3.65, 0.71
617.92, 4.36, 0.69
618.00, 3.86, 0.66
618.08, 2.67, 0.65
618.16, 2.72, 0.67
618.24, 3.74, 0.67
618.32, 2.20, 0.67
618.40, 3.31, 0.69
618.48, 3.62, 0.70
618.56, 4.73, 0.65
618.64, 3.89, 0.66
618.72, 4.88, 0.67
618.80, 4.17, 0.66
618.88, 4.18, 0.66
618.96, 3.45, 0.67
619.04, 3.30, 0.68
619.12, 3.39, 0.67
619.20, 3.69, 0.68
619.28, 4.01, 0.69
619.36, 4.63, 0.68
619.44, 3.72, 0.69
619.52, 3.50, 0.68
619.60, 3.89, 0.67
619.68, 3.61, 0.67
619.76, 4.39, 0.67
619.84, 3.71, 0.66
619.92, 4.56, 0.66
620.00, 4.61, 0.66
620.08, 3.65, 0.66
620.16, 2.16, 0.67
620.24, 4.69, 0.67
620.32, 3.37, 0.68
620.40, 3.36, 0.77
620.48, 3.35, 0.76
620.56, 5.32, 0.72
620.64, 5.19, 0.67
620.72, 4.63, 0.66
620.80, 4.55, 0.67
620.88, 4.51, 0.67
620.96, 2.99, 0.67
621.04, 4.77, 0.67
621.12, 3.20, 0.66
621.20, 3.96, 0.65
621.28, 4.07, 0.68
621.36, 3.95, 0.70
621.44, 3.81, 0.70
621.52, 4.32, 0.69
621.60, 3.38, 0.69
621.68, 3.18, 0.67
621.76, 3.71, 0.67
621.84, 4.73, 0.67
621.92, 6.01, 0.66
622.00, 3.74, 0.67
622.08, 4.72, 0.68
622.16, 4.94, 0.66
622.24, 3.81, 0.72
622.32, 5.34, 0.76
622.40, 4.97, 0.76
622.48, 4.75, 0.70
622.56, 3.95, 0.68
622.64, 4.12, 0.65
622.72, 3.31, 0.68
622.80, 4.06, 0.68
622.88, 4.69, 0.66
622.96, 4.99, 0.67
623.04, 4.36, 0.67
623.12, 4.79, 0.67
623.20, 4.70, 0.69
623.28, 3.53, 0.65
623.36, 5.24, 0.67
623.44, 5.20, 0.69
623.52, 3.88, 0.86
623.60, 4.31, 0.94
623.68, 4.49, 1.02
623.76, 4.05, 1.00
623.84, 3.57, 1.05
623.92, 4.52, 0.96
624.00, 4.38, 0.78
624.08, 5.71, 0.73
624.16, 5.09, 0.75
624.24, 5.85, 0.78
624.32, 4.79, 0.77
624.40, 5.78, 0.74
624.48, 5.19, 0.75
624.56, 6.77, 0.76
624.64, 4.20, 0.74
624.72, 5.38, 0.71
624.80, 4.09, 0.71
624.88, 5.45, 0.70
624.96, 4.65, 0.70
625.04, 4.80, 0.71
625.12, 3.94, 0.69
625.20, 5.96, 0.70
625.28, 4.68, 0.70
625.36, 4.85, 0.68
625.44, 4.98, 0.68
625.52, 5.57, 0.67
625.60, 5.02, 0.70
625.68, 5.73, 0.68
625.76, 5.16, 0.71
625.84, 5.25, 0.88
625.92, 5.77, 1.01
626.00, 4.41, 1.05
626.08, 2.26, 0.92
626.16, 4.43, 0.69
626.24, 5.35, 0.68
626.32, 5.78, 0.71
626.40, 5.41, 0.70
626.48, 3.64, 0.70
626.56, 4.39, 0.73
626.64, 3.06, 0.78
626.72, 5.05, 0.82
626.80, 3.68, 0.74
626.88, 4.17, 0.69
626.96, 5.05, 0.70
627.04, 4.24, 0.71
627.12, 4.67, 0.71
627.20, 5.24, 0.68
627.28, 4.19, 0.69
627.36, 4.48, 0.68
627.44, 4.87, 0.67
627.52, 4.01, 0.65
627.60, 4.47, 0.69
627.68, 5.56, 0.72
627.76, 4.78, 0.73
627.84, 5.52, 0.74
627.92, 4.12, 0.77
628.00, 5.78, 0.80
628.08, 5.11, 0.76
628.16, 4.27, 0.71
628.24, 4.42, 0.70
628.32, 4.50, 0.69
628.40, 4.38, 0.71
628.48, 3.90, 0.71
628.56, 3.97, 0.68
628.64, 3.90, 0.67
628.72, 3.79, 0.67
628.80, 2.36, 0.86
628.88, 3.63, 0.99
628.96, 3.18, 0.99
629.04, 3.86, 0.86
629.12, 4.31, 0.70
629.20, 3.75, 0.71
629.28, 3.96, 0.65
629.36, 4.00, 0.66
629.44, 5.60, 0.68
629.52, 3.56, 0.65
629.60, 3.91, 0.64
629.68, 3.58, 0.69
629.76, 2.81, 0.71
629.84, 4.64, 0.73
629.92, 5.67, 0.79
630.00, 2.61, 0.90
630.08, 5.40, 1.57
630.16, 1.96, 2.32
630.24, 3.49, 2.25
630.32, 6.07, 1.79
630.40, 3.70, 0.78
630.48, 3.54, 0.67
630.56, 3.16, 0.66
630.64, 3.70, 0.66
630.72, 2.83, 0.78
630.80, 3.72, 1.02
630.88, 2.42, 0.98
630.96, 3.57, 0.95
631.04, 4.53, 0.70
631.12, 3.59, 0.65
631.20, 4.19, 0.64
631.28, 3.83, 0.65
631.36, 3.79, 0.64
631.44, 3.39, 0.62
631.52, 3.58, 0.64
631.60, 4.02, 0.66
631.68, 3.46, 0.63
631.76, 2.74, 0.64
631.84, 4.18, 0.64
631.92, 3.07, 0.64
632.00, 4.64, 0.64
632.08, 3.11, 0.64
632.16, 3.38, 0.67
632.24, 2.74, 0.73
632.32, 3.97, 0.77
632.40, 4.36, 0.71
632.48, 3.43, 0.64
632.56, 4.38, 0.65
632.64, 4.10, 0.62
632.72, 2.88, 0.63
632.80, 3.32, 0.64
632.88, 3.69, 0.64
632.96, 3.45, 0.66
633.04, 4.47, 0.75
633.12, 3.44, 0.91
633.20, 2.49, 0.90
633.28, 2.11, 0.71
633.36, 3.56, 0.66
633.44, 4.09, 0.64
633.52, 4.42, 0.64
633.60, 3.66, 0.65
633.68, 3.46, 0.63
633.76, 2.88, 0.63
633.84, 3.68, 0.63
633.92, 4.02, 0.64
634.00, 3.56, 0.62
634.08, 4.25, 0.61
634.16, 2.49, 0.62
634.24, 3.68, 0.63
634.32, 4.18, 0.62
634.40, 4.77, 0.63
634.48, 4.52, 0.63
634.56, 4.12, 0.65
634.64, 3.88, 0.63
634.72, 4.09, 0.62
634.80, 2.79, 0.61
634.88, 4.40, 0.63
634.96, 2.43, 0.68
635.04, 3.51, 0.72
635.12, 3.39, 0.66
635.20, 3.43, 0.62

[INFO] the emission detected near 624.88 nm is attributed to Mg II 2798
